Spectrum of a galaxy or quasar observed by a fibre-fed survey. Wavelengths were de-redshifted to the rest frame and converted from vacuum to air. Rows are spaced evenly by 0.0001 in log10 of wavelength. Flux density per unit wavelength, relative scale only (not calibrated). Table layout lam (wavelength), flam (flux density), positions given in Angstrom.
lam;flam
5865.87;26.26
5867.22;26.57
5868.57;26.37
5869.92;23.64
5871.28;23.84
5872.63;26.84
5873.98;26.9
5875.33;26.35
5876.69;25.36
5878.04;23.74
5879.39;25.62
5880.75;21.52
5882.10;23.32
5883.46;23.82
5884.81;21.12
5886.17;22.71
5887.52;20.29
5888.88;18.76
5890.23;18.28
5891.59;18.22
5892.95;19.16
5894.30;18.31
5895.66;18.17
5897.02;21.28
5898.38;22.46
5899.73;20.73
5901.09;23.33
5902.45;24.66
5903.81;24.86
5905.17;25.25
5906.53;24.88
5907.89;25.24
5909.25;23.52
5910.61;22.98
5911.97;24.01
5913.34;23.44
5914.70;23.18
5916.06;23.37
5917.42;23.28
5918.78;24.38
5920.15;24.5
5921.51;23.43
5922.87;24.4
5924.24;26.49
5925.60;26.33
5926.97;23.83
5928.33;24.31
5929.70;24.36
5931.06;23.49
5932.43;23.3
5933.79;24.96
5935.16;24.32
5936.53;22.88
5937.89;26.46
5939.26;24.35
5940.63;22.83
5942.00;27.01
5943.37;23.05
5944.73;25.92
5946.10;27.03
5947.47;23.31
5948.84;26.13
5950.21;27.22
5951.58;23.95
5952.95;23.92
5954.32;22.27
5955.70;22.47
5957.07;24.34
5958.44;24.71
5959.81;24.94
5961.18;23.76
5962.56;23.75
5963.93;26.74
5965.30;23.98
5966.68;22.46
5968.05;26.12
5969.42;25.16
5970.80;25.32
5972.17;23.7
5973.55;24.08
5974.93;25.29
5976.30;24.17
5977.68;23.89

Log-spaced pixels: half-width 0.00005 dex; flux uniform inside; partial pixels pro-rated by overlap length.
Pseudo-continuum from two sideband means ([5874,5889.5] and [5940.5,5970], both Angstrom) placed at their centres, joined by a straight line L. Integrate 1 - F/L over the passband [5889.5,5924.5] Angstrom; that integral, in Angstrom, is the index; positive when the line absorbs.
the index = 1.4 Angstrom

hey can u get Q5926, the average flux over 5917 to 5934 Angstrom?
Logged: 24.4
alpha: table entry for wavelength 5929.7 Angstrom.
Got 24.36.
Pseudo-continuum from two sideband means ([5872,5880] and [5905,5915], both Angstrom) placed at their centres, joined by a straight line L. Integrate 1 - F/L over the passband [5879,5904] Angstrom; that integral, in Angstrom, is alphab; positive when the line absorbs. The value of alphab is 3.7 Angstrom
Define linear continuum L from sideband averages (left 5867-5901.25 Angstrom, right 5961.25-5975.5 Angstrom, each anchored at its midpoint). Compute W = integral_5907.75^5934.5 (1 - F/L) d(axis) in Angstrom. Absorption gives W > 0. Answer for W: -0.8 Angstrom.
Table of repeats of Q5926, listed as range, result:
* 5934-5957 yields 24.6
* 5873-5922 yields 22.8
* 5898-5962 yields 24.3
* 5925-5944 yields 24.4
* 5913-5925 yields 24.1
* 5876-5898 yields 21.2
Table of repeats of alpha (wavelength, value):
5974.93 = 25.29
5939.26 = 24.35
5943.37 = 23.05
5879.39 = 25.62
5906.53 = 24.88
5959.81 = 24.94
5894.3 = 18.31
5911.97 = 24.01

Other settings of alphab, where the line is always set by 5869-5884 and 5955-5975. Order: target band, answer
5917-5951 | -0.3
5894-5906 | 1.1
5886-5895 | 2.0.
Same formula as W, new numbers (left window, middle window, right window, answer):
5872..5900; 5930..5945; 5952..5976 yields -0.54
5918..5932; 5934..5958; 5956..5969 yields -0.06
